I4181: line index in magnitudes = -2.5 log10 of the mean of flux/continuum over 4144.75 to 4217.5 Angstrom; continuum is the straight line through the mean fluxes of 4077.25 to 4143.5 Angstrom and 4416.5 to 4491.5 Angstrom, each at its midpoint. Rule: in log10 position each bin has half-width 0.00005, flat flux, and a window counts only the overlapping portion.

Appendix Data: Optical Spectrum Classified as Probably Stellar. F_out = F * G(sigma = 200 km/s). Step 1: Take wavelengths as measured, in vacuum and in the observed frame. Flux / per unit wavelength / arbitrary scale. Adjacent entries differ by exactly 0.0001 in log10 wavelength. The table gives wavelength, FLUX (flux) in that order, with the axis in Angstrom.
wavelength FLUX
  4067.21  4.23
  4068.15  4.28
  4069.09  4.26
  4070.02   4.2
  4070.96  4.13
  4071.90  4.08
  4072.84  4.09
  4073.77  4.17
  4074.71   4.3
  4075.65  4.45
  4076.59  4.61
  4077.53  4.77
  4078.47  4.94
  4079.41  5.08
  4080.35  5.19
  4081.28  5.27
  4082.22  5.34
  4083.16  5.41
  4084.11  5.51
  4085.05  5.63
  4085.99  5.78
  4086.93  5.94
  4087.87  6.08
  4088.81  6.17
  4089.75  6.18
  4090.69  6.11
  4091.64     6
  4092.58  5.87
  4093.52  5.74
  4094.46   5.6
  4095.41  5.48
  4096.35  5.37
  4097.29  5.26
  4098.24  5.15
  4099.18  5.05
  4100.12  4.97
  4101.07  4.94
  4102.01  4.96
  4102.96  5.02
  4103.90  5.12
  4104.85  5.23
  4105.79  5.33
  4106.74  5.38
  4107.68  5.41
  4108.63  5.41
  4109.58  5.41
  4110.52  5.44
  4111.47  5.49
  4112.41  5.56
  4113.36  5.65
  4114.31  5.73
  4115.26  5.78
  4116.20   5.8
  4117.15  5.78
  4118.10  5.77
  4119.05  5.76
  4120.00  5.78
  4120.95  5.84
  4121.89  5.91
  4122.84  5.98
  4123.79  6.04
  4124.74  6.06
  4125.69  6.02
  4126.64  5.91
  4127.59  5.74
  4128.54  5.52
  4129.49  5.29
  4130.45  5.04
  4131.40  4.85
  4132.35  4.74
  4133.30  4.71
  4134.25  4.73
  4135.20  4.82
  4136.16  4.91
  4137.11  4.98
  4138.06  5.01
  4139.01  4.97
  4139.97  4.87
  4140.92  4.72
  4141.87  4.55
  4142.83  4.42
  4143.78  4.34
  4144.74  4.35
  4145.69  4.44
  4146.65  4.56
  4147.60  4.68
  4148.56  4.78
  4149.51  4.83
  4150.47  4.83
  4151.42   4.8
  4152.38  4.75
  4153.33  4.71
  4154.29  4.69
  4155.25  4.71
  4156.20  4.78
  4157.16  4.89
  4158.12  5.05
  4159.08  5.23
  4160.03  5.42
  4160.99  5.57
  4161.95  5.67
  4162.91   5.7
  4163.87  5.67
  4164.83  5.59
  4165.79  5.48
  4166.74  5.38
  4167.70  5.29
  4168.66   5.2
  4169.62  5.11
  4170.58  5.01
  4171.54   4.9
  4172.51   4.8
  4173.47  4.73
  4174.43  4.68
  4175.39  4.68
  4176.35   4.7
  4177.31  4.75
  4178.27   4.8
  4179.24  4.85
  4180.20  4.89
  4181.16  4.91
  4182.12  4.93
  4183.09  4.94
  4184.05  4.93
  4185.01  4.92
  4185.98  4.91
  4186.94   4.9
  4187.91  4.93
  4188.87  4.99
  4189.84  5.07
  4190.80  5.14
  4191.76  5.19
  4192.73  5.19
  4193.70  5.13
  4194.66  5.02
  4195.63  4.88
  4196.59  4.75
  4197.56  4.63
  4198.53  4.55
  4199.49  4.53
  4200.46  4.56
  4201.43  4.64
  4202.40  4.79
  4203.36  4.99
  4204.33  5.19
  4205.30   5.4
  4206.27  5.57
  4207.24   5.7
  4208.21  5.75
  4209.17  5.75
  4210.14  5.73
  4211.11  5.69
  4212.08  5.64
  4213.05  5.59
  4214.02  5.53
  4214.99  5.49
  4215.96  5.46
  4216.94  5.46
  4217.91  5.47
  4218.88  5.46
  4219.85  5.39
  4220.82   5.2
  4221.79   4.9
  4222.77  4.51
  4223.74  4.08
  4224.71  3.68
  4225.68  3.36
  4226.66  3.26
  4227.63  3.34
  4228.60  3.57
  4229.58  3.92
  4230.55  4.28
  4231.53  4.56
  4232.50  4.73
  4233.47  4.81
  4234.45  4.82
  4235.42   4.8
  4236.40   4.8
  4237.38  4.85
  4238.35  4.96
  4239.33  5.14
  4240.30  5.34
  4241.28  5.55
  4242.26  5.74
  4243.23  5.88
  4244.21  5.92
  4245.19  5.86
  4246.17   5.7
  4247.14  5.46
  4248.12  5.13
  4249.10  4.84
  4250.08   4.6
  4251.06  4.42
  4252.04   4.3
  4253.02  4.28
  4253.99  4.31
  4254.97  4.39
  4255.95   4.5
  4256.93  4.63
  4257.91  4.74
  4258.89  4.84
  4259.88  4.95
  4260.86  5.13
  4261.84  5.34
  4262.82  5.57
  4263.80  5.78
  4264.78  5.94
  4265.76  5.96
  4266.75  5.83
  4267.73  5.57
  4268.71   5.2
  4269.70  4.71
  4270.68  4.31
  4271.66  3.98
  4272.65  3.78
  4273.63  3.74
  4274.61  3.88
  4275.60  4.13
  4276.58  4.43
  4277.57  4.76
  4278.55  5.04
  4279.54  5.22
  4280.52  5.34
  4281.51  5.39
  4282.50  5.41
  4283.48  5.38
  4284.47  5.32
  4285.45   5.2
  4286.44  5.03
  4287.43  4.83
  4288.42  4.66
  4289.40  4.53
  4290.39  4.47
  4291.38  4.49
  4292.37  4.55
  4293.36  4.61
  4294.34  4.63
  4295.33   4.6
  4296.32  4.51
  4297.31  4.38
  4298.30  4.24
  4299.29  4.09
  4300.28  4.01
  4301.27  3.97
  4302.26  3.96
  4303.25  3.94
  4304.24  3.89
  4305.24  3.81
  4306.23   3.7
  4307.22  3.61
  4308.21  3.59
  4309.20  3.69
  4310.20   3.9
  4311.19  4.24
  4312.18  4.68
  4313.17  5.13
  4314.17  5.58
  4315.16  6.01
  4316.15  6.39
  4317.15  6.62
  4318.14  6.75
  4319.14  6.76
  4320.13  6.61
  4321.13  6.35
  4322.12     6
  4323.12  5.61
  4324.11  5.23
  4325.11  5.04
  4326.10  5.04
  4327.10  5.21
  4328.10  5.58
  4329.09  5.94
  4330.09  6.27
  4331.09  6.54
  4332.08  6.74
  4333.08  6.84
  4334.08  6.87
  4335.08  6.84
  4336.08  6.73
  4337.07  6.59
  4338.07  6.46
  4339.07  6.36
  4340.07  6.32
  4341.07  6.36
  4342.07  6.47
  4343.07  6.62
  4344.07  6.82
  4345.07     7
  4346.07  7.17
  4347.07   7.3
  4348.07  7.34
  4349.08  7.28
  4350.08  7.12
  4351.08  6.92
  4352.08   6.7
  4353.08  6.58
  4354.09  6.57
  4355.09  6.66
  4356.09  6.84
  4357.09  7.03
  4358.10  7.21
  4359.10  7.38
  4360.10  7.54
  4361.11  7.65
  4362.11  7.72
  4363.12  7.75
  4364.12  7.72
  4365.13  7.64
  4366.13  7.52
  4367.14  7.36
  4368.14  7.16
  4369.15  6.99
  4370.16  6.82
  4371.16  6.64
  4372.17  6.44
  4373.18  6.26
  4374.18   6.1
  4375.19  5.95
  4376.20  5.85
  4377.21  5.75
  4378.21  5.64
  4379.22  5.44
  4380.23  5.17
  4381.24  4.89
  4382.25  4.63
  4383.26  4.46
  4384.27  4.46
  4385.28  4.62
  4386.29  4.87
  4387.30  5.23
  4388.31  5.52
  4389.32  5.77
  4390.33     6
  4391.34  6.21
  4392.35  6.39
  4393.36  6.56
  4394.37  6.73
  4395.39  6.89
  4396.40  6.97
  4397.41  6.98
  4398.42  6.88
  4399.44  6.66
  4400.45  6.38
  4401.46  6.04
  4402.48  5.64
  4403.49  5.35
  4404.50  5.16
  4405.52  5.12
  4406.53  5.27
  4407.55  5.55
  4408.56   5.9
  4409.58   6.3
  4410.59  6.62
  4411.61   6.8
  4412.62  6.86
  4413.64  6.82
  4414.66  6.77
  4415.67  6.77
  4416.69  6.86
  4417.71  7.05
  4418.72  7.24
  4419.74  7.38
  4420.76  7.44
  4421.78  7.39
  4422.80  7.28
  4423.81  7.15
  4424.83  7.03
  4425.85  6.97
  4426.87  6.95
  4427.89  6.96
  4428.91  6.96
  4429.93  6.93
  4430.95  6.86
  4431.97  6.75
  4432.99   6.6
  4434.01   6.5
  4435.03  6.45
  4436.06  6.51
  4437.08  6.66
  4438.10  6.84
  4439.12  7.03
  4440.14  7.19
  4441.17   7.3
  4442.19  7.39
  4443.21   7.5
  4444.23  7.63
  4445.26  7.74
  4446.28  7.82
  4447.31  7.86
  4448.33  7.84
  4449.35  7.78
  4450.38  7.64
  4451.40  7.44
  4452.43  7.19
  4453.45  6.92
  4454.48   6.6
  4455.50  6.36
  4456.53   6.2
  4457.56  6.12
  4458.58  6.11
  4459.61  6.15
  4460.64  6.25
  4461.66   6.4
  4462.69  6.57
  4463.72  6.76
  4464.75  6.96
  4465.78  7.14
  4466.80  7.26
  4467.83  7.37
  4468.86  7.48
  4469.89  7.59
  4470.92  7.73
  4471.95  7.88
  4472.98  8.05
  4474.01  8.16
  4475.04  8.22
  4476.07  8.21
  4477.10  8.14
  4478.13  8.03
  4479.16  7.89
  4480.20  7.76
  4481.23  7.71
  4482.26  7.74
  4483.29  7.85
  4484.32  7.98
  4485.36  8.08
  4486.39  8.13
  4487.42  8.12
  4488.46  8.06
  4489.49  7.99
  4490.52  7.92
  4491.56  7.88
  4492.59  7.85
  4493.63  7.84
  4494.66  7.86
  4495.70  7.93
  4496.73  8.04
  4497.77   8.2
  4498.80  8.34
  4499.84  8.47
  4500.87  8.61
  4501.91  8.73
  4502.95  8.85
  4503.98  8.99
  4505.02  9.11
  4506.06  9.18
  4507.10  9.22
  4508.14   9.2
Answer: 0.15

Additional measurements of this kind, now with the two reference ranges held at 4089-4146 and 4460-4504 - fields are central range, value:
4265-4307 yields 0.37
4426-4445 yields 0.08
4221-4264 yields 0.29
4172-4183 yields 0.20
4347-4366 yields -0.04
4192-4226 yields 0.17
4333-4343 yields 0.04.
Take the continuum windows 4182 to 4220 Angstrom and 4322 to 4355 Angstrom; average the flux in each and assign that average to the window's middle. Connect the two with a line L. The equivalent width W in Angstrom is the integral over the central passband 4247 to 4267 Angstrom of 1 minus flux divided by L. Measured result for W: 2.5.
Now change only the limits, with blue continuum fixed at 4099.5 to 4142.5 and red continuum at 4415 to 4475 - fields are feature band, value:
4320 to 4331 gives 1.2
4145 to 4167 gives 2.0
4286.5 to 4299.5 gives 3.6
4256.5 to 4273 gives 2.8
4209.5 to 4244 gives 5.9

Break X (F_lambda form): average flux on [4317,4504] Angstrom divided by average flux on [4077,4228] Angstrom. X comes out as 1.33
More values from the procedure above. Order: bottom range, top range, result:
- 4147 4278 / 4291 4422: 1.22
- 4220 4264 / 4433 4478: 1.51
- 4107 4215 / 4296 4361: 1.14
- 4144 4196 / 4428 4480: 1.44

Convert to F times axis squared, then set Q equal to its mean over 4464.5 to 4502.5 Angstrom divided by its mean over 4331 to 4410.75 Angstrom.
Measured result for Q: 1.3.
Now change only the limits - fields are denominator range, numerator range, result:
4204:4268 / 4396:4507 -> 1.60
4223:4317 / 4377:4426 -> 1.39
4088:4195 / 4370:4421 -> 1.32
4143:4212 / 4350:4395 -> 1.39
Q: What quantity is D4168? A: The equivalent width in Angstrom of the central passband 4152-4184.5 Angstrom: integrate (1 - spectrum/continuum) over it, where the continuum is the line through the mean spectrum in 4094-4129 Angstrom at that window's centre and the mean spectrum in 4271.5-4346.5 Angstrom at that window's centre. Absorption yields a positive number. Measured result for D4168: 2.4 Angstrom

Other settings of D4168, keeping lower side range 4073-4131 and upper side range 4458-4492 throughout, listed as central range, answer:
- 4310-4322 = 1.55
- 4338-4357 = 0.13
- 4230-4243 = 2.62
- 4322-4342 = 1.83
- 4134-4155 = 3.62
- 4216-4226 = 2.16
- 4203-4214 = 0.92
